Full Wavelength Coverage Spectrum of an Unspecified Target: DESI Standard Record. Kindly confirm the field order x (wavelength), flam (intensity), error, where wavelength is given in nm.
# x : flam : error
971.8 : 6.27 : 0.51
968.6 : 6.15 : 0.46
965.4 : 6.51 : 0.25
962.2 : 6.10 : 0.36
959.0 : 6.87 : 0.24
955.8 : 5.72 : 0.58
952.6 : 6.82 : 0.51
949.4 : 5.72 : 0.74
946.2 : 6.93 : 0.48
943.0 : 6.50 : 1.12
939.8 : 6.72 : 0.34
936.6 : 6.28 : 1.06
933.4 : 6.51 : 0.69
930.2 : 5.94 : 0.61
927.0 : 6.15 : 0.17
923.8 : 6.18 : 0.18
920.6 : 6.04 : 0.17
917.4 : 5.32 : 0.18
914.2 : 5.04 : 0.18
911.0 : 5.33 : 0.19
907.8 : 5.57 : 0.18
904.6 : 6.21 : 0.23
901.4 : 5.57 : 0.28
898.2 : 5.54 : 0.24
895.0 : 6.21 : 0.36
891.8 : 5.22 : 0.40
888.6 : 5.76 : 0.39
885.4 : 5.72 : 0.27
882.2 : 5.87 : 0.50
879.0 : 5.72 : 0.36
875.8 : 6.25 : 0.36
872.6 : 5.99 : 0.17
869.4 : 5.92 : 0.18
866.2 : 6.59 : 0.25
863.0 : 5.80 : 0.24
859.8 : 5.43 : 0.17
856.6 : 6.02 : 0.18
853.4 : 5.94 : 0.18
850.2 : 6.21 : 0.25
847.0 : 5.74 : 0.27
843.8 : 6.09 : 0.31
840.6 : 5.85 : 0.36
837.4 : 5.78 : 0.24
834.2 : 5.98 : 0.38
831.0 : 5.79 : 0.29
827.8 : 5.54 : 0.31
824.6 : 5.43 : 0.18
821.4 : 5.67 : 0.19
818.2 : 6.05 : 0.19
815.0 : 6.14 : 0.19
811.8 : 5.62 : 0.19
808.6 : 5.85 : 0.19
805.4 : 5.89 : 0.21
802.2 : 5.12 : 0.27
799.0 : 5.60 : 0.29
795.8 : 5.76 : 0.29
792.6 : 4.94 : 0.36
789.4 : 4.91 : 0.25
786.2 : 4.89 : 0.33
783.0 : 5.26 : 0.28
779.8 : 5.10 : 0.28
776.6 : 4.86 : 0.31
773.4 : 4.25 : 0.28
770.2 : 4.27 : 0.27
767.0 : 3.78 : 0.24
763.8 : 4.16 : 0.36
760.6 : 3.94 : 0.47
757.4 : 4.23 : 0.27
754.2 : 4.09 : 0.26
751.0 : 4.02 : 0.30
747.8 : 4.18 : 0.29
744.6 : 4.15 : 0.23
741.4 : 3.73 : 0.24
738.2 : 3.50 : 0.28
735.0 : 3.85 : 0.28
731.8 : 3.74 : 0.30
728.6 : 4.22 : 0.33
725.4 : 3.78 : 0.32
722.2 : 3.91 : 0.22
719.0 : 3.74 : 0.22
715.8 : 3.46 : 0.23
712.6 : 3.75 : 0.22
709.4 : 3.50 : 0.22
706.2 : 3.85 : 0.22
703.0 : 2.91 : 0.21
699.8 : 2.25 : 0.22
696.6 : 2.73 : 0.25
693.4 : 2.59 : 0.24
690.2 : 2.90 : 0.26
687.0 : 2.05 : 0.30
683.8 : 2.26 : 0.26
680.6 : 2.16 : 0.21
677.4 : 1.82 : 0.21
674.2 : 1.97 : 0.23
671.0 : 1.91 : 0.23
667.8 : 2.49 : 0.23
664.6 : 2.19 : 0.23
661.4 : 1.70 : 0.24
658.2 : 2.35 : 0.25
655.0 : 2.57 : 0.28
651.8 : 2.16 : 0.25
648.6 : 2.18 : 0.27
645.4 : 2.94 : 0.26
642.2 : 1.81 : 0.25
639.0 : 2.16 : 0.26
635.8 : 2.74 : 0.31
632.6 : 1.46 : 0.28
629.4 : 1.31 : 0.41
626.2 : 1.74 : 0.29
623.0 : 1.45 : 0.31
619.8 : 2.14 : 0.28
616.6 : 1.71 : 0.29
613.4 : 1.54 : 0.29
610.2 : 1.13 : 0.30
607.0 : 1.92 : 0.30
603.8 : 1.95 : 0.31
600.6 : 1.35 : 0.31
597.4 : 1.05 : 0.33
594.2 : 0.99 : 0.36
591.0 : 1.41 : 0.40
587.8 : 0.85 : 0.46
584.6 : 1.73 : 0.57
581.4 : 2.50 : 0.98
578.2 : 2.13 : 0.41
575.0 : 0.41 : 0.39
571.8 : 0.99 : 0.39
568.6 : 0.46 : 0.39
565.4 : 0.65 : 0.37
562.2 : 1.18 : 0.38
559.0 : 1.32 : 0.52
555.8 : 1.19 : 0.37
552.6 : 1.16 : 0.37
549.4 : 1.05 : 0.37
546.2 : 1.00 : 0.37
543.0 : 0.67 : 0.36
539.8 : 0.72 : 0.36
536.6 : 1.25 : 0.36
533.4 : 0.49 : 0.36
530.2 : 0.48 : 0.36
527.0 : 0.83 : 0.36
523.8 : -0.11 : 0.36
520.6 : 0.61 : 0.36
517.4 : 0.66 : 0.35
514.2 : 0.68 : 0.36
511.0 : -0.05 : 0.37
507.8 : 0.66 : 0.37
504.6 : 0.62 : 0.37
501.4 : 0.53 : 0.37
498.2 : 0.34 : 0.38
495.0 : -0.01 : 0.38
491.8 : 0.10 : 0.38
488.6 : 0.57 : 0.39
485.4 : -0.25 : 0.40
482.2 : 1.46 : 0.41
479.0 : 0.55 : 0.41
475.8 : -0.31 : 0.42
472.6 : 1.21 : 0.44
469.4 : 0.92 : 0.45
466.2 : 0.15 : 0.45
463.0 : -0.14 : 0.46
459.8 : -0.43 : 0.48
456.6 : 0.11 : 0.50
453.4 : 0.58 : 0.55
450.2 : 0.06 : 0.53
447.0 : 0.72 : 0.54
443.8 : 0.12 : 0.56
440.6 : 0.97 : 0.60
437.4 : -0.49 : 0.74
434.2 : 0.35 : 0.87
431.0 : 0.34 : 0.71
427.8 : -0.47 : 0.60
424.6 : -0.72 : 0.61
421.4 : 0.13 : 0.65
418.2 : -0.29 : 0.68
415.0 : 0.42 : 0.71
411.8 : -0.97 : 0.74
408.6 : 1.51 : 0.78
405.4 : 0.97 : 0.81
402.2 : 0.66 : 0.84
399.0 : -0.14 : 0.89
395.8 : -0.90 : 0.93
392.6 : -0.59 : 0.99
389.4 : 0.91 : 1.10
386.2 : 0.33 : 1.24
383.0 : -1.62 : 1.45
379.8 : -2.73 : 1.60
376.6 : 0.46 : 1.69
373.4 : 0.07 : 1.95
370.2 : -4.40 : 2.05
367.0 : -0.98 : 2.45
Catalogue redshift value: 0.77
